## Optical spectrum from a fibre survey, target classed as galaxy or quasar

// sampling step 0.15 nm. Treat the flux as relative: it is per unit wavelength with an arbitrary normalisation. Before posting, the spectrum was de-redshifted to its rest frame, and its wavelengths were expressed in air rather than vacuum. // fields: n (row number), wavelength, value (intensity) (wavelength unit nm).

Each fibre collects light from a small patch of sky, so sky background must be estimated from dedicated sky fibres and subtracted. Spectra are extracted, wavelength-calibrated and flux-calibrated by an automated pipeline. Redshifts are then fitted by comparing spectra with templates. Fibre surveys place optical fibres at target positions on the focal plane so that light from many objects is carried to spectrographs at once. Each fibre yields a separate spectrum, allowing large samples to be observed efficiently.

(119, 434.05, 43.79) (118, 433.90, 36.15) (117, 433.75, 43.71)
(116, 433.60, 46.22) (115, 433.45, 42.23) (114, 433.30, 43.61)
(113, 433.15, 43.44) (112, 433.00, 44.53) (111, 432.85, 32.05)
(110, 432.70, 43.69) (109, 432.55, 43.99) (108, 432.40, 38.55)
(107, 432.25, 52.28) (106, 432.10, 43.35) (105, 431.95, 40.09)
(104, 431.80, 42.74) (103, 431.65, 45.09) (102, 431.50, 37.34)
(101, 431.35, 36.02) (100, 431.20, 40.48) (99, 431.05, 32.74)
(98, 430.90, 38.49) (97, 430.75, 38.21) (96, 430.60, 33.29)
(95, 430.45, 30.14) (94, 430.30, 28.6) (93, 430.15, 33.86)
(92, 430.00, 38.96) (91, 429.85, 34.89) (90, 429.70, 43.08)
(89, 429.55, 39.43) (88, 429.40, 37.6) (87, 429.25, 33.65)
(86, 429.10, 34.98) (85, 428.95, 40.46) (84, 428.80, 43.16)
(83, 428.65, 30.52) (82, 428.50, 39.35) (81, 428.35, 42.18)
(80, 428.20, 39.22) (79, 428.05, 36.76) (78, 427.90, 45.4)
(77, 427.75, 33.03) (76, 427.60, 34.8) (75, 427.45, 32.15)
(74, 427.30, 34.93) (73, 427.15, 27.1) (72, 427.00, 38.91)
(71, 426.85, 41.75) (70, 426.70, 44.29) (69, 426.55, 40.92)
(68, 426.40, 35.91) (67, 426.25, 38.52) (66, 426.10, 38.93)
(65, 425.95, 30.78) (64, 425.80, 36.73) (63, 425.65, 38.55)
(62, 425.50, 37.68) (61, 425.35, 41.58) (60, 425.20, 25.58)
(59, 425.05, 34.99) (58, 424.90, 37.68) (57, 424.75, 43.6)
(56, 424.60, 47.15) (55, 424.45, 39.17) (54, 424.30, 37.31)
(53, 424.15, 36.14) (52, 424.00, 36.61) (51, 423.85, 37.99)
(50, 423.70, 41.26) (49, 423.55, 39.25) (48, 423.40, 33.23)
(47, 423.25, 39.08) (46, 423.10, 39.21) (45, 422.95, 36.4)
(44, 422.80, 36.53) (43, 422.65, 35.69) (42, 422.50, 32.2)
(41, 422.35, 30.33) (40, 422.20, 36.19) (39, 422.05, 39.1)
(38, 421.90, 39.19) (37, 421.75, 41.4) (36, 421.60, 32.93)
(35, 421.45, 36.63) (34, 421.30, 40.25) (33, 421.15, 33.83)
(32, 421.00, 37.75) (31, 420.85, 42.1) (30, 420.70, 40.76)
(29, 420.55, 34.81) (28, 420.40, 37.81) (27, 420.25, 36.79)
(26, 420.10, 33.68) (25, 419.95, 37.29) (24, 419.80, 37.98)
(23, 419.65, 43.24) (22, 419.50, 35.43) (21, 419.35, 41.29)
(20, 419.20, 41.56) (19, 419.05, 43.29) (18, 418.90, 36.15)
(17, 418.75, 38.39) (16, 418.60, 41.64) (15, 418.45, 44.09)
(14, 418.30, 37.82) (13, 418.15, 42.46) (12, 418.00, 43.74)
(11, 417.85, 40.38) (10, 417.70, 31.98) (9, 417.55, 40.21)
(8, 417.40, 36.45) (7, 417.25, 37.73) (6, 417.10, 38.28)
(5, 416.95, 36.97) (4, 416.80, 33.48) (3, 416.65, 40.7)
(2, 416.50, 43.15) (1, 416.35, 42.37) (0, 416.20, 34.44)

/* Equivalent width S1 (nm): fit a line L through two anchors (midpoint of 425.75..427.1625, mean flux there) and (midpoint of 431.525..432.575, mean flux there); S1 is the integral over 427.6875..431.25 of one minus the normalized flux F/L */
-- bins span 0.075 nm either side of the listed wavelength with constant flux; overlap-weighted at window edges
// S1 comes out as 0.330 nm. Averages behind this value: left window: 37.9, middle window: 37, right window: 43.4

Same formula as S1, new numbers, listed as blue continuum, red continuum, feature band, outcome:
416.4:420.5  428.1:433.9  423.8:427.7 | 0.18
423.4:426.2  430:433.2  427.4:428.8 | 0.03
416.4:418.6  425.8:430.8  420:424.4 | 0.13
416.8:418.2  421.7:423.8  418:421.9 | -0.12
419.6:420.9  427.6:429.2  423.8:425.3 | 0.02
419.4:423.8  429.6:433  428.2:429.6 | 0.01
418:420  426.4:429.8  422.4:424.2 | 0.10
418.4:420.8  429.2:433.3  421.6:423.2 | 0.10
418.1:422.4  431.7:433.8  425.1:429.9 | 0.44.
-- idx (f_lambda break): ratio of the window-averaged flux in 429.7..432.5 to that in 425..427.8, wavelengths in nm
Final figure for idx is 1.1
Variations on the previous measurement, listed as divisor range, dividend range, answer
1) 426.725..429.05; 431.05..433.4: 1.11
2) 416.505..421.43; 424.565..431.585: 0.96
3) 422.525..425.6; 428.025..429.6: 1.01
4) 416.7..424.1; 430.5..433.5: 1.07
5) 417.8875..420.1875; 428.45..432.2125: 0.94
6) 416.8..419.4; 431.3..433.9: 1.07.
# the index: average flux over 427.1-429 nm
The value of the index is 36.9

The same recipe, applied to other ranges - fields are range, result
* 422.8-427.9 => 37.4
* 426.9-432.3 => 37.5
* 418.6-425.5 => 37.8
